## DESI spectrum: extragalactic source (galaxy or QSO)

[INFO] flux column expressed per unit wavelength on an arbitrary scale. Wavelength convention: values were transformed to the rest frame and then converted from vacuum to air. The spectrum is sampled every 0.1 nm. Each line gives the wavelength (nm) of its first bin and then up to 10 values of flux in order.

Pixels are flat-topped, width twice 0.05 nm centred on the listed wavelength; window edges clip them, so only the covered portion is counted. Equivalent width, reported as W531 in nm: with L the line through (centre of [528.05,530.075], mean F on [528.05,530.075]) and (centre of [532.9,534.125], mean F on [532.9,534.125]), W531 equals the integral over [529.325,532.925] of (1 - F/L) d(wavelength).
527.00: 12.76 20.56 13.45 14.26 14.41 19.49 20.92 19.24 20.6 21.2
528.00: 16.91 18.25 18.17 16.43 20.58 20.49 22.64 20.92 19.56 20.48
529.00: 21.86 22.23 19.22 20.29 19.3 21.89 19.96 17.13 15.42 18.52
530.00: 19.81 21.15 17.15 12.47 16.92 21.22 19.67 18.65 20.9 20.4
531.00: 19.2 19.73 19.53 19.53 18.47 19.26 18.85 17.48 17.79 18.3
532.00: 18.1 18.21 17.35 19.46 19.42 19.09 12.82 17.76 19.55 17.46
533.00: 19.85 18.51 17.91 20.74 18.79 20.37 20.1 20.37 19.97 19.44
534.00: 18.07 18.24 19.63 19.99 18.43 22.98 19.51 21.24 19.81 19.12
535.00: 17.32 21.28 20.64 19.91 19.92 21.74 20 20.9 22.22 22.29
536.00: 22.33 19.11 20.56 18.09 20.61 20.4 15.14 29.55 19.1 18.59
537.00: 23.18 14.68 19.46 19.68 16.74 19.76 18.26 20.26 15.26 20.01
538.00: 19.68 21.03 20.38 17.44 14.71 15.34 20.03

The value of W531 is 0.17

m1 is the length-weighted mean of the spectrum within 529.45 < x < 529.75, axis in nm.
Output 19.7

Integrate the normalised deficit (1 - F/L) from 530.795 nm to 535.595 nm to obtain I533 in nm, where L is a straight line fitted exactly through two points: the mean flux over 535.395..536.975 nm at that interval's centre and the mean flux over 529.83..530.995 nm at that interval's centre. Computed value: 0.12 nm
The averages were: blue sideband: 18.8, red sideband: 20.7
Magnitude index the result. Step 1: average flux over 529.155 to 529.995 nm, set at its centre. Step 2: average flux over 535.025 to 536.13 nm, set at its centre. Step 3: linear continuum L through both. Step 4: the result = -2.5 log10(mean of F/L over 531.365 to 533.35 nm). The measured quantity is 0.09 mag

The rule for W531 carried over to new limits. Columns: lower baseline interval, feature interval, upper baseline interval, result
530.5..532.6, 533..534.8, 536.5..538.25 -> -0.05 nm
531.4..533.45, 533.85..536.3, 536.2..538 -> -0.16 nm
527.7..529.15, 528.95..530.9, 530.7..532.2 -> 0.03 nm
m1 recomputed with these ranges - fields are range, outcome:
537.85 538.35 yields 19.7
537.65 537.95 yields 18.5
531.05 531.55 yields 19.3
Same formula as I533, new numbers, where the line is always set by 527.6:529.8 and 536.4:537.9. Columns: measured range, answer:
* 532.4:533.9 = 0.055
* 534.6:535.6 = -0.031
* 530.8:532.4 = 0.064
